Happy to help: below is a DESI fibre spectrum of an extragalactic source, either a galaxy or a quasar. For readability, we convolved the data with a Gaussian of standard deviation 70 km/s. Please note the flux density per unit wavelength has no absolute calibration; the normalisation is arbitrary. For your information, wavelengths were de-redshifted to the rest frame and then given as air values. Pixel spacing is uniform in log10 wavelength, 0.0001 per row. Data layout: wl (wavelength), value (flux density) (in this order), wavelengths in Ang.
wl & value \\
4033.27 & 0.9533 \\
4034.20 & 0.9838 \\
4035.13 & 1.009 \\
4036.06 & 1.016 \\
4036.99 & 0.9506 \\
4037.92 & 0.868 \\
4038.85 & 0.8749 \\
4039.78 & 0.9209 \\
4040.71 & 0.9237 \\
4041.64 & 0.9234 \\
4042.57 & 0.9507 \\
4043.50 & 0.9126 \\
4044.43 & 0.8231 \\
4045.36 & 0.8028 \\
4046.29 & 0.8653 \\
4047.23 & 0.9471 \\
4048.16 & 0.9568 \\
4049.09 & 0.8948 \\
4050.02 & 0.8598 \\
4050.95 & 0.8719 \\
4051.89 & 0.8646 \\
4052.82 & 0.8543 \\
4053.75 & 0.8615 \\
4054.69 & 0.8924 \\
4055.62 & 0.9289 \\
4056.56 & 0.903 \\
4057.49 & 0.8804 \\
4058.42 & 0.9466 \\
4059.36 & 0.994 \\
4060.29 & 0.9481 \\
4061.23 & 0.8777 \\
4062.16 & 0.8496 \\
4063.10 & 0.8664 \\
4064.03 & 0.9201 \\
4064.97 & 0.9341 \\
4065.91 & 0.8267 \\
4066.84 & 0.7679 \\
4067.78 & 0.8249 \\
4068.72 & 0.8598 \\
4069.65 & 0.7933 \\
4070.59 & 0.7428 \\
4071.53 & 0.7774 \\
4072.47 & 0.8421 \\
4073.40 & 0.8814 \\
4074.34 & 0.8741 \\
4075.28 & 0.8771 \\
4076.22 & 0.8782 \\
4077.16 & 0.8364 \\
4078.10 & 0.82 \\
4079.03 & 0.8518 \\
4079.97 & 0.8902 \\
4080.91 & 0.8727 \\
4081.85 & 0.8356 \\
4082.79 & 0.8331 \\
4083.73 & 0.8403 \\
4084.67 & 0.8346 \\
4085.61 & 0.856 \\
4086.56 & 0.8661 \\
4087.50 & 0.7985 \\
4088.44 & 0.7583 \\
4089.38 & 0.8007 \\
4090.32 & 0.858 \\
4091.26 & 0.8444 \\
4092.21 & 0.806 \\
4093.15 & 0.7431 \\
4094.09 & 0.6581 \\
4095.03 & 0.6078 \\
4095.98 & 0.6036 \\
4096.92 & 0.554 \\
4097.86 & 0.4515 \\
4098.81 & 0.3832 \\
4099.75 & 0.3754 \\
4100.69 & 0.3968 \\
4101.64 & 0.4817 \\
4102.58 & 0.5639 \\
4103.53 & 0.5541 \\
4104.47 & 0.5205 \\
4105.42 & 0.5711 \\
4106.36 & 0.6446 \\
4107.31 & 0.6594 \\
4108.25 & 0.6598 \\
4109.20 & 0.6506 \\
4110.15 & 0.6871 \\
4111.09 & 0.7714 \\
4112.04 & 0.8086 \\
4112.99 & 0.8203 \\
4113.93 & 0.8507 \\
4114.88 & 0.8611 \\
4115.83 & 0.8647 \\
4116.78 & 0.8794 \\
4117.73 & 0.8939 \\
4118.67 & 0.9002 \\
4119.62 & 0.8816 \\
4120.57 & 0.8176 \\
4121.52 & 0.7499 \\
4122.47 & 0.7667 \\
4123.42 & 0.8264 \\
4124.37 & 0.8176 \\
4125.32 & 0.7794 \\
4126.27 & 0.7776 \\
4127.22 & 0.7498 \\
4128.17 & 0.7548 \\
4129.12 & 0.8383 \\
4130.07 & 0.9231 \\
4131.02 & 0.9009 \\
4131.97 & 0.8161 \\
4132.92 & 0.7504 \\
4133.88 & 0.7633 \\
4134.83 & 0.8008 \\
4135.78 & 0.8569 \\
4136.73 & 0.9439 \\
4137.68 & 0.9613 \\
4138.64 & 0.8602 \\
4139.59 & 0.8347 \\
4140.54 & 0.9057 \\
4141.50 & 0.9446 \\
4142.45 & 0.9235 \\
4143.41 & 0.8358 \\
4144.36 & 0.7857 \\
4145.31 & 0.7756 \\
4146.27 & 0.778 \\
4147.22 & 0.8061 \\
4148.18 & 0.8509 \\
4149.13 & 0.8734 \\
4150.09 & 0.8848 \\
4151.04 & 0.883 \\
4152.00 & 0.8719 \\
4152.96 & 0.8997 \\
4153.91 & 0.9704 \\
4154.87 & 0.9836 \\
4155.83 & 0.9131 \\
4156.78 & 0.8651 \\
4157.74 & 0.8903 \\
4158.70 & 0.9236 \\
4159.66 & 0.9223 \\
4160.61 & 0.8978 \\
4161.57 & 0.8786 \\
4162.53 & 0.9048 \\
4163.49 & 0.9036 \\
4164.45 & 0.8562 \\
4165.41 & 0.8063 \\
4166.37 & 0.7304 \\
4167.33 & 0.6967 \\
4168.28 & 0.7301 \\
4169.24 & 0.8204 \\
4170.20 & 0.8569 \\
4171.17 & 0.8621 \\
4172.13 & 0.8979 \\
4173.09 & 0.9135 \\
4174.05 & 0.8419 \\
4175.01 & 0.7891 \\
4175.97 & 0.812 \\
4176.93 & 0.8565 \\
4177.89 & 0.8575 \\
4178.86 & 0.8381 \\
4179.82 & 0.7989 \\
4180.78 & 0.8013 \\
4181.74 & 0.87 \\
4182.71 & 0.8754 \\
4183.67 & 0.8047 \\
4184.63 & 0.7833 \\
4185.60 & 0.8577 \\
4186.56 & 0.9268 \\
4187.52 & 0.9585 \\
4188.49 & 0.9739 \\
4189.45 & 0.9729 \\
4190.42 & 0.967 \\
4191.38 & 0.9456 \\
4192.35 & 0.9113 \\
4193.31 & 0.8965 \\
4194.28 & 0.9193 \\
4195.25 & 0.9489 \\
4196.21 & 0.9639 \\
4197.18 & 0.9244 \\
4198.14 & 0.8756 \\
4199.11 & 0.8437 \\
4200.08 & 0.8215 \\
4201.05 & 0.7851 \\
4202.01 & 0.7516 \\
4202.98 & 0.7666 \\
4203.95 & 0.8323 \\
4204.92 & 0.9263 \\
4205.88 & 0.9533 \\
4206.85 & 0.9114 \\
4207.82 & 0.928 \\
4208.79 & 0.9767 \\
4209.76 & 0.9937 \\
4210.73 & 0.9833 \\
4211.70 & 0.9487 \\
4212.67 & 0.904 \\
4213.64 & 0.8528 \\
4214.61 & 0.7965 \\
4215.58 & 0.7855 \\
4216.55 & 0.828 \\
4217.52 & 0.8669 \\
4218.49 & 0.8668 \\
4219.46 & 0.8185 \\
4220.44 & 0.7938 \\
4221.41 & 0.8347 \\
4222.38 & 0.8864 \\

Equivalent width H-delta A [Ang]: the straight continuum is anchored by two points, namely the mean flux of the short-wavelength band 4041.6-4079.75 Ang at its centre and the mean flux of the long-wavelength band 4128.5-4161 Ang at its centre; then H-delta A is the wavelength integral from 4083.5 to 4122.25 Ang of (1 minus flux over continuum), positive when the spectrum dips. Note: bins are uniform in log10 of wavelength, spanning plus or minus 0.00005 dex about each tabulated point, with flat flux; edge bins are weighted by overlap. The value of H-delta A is 7.19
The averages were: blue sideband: 0.872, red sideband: 0.871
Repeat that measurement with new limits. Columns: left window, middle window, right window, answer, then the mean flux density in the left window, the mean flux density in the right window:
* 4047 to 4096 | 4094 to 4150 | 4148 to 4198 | 7.1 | 0.847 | 0.877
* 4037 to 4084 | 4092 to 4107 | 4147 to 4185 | 5.4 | 0.874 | 0.856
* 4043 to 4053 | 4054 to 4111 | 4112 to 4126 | 6.3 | 0.879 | 0.834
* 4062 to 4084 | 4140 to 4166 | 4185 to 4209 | 0.1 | 0.846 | 0.9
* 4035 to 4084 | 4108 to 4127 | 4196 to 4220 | 1.6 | 0.879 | 0.875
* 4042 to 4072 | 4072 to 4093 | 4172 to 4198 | 0.8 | 0.875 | 0.886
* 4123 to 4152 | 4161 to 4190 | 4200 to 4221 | 0.2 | 0.841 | 0.869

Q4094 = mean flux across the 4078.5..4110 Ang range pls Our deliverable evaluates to 0.686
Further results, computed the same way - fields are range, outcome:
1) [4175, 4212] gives 0.887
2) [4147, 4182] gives 0.859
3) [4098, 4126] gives 0.702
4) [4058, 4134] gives 0.775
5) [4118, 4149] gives 0.835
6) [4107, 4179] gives 0.839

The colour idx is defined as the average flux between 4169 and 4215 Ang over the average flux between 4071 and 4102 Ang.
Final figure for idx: 1.18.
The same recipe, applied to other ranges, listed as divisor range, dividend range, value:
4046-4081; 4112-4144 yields 0.97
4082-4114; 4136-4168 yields 1.28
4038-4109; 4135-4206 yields 1.09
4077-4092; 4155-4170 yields 1.02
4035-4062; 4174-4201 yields 0.97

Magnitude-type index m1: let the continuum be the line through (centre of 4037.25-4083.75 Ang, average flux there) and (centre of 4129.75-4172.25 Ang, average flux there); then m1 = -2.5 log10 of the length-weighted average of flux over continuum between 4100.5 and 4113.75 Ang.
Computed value 0.333 mag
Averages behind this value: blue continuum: 0.874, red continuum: 0.86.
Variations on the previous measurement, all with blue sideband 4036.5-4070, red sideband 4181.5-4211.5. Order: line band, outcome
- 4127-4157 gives 0.04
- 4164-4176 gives 0.10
